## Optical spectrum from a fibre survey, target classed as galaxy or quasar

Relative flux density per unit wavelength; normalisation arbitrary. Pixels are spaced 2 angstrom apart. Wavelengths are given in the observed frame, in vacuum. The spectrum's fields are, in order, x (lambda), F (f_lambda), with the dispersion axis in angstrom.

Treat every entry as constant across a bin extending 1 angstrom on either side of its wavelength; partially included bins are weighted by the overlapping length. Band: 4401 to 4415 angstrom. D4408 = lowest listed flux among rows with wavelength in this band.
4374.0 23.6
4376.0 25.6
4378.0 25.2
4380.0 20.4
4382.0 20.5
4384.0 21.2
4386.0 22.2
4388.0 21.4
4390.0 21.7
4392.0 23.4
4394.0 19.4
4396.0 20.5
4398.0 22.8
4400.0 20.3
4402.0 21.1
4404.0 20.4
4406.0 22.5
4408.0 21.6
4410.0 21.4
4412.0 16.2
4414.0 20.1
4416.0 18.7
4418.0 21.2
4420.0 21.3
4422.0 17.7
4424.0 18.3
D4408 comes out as 16.2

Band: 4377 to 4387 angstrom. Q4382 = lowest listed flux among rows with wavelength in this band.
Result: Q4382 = 20.4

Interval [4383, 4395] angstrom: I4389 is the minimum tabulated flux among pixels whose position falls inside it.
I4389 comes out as 19.4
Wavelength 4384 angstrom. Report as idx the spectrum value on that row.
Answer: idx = 21.2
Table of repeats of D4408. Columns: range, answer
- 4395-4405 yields 20.3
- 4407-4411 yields 21.4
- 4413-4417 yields 18.7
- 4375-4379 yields 25.2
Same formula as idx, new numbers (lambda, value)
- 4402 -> 21.1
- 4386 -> 22.2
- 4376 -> 25.6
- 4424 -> 18.3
